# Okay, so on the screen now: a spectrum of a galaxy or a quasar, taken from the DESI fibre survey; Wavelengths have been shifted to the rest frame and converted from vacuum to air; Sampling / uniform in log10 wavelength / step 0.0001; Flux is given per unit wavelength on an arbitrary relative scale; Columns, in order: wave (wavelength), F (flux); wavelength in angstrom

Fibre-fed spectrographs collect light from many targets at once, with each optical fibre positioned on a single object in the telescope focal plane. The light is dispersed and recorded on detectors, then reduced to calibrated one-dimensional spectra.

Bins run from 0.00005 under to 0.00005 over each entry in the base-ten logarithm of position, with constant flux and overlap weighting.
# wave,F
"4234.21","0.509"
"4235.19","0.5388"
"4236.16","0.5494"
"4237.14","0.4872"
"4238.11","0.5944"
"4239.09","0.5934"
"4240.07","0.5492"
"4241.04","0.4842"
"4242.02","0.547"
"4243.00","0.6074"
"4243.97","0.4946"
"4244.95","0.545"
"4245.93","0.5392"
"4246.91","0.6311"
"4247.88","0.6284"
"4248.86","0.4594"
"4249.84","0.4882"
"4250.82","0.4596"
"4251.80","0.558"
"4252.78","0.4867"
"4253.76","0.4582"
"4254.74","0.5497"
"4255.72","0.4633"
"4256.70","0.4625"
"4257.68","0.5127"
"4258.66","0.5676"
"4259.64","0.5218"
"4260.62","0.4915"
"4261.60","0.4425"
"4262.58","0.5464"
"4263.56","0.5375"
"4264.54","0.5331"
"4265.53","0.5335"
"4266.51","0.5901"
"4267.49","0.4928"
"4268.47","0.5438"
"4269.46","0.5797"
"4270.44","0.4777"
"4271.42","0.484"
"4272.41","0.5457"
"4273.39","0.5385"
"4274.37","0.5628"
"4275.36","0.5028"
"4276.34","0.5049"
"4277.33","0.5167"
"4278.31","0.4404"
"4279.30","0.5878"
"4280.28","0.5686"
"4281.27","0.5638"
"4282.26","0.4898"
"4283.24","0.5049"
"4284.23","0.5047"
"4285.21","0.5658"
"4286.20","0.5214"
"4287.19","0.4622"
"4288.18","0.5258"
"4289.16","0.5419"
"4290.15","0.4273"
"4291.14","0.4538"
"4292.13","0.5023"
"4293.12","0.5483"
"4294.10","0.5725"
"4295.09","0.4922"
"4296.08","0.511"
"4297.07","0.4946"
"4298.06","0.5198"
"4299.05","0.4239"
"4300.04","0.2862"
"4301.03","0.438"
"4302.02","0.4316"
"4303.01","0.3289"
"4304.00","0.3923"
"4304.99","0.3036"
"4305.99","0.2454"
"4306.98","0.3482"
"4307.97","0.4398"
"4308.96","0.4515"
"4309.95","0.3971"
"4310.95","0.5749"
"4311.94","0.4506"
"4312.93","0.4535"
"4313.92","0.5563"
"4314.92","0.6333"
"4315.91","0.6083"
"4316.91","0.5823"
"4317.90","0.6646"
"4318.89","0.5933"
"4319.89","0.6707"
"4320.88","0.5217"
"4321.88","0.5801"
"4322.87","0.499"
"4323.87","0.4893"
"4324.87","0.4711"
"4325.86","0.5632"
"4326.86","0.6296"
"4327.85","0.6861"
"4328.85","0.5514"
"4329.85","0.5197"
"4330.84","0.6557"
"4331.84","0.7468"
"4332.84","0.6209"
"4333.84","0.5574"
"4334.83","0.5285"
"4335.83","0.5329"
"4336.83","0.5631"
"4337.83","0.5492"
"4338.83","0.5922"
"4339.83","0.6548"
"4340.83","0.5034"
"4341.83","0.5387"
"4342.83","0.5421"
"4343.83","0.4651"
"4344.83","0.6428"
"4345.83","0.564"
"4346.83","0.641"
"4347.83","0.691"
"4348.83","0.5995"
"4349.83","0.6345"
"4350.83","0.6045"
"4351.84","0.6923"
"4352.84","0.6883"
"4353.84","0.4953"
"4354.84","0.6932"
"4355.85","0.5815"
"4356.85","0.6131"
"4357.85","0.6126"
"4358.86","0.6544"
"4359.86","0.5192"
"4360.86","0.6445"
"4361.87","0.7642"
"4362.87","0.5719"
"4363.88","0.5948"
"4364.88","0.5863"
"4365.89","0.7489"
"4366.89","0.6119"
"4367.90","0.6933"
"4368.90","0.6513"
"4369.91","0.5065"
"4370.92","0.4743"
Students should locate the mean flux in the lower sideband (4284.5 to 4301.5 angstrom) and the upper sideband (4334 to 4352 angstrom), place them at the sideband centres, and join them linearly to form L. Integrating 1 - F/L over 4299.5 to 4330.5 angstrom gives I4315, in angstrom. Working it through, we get 2.08 angstrom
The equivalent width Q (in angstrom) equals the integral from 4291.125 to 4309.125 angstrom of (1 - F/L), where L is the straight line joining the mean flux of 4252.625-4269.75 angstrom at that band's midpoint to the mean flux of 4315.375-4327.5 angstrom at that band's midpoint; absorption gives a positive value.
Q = 4.0 angstrom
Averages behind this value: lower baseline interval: 0.517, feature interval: 0.43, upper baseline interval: 0.575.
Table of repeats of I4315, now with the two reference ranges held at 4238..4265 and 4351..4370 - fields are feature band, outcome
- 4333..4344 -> 1.0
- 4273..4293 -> 1.5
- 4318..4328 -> 0.4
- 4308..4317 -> 1.0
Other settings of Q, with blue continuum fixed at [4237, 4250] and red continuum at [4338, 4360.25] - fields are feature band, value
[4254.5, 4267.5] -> 0.9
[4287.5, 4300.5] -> 2.0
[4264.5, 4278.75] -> 1.0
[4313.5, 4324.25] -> 0.1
